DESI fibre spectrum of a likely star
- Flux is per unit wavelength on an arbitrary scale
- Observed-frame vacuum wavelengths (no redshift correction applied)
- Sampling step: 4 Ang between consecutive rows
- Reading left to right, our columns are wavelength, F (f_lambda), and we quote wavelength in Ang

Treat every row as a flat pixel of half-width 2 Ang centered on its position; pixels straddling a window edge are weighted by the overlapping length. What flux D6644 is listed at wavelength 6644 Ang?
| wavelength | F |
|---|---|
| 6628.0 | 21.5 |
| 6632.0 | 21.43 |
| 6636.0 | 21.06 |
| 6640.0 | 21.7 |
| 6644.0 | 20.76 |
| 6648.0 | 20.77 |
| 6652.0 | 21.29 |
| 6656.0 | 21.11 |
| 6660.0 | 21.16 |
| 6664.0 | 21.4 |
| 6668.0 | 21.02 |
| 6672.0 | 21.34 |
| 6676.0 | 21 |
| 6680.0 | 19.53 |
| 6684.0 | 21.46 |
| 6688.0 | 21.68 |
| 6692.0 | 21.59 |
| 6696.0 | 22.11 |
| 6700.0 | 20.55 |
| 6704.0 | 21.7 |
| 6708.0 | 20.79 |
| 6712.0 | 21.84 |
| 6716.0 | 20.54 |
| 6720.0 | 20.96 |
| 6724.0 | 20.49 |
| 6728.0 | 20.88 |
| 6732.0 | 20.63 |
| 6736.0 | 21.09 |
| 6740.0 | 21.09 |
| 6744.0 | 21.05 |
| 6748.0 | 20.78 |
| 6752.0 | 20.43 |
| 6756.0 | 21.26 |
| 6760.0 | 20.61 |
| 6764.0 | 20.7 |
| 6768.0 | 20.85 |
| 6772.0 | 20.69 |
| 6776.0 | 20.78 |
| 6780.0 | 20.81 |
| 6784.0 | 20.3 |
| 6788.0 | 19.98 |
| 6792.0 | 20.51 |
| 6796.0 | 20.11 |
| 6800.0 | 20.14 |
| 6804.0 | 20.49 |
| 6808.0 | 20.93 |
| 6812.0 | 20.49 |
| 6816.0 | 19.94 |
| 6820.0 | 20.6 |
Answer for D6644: 20.76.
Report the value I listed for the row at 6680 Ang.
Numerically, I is 19.53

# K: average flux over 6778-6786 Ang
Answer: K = 20.6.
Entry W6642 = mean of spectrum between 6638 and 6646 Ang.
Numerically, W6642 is 21.2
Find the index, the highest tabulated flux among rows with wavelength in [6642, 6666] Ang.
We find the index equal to 21.4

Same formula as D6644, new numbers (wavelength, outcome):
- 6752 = 20.43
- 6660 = 21.16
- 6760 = 20.61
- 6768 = 20.85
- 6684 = 21.46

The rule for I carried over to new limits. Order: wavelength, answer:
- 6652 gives 21.29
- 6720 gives 20.96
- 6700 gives 20.55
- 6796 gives 20.11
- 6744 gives 21.05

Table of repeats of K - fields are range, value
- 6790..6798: 20.3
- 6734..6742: 21.1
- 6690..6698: 21.9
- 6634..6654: 21.1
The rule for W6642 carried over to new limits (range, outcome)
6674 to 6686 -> 20.7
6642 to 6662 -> 21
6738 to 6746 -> 21.1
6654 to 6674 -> 21.2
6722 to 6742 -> 20.8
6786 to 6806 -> 20.2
